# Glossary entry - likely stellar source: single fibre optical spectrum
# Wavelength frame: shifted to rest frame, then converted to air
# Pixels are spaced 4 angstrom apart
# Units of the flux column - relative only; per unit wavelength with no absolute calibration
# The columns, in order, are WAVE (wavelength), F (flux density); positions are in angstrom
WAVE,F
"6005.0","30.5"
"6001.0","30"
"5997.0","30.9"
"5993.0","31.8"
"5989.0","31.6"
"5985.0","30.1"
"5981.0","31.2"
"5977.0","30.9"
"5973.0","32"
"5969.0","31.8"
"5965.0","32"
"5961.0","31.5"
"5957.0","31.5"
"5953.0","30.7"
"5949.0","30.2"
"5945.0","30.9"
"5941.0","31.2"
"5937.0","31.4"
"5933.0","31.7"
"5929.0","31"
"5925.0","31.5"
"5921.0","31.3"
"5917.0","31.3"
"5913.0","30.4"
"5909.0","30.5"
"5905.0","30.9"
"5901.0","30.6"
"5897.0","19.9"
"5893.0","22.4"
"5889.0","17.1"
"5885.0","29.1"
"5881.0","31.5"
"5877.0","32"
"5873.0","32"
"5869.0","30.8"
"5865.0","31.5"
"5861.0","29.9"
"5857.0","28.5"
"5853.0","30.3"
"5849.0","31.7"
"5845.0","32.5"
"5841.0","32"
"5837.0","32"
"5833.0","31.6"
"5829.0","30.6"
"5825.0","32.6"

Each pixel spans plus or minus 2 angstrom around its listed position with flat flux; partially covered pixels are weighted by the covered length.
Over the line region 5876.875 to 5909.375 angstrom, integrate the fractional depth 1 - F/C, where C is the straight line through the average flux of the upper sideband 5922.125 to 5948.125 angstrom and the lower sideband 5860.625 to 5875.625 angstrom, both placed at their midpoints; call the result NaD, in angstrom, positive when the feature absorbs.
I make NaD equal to 4.7 angstrom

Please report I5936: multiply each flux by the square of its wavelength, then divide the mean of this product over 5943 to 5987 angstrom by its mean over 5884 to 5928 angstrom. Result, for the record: 1.14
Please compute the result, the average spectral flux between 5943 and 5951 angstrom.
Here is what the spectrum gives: 30.5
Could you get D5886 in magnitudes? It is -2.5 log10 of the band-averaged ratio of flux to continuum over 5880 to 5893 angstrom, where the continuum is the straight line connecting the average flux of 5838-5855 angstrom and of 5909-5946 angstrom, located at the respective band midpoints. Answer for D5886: 0.25 mag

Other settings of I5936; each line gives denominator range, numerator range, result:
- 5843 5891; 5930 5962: 1.08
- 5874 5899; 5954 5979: 1.27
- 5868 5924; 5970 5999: 1.13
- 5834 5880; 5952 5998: 1.05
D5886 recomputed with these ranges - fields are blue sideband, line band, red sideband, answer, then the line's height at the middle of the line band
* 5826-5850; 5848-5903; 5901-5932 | 0.11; 31.4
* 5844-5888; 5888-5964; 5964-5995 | 0.06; 31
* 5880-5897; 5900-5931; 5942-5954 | -0.15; 27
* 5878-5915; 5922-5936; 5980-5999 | -0.11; 28.5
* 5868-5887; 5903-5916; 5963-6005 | 0.02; 31.1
